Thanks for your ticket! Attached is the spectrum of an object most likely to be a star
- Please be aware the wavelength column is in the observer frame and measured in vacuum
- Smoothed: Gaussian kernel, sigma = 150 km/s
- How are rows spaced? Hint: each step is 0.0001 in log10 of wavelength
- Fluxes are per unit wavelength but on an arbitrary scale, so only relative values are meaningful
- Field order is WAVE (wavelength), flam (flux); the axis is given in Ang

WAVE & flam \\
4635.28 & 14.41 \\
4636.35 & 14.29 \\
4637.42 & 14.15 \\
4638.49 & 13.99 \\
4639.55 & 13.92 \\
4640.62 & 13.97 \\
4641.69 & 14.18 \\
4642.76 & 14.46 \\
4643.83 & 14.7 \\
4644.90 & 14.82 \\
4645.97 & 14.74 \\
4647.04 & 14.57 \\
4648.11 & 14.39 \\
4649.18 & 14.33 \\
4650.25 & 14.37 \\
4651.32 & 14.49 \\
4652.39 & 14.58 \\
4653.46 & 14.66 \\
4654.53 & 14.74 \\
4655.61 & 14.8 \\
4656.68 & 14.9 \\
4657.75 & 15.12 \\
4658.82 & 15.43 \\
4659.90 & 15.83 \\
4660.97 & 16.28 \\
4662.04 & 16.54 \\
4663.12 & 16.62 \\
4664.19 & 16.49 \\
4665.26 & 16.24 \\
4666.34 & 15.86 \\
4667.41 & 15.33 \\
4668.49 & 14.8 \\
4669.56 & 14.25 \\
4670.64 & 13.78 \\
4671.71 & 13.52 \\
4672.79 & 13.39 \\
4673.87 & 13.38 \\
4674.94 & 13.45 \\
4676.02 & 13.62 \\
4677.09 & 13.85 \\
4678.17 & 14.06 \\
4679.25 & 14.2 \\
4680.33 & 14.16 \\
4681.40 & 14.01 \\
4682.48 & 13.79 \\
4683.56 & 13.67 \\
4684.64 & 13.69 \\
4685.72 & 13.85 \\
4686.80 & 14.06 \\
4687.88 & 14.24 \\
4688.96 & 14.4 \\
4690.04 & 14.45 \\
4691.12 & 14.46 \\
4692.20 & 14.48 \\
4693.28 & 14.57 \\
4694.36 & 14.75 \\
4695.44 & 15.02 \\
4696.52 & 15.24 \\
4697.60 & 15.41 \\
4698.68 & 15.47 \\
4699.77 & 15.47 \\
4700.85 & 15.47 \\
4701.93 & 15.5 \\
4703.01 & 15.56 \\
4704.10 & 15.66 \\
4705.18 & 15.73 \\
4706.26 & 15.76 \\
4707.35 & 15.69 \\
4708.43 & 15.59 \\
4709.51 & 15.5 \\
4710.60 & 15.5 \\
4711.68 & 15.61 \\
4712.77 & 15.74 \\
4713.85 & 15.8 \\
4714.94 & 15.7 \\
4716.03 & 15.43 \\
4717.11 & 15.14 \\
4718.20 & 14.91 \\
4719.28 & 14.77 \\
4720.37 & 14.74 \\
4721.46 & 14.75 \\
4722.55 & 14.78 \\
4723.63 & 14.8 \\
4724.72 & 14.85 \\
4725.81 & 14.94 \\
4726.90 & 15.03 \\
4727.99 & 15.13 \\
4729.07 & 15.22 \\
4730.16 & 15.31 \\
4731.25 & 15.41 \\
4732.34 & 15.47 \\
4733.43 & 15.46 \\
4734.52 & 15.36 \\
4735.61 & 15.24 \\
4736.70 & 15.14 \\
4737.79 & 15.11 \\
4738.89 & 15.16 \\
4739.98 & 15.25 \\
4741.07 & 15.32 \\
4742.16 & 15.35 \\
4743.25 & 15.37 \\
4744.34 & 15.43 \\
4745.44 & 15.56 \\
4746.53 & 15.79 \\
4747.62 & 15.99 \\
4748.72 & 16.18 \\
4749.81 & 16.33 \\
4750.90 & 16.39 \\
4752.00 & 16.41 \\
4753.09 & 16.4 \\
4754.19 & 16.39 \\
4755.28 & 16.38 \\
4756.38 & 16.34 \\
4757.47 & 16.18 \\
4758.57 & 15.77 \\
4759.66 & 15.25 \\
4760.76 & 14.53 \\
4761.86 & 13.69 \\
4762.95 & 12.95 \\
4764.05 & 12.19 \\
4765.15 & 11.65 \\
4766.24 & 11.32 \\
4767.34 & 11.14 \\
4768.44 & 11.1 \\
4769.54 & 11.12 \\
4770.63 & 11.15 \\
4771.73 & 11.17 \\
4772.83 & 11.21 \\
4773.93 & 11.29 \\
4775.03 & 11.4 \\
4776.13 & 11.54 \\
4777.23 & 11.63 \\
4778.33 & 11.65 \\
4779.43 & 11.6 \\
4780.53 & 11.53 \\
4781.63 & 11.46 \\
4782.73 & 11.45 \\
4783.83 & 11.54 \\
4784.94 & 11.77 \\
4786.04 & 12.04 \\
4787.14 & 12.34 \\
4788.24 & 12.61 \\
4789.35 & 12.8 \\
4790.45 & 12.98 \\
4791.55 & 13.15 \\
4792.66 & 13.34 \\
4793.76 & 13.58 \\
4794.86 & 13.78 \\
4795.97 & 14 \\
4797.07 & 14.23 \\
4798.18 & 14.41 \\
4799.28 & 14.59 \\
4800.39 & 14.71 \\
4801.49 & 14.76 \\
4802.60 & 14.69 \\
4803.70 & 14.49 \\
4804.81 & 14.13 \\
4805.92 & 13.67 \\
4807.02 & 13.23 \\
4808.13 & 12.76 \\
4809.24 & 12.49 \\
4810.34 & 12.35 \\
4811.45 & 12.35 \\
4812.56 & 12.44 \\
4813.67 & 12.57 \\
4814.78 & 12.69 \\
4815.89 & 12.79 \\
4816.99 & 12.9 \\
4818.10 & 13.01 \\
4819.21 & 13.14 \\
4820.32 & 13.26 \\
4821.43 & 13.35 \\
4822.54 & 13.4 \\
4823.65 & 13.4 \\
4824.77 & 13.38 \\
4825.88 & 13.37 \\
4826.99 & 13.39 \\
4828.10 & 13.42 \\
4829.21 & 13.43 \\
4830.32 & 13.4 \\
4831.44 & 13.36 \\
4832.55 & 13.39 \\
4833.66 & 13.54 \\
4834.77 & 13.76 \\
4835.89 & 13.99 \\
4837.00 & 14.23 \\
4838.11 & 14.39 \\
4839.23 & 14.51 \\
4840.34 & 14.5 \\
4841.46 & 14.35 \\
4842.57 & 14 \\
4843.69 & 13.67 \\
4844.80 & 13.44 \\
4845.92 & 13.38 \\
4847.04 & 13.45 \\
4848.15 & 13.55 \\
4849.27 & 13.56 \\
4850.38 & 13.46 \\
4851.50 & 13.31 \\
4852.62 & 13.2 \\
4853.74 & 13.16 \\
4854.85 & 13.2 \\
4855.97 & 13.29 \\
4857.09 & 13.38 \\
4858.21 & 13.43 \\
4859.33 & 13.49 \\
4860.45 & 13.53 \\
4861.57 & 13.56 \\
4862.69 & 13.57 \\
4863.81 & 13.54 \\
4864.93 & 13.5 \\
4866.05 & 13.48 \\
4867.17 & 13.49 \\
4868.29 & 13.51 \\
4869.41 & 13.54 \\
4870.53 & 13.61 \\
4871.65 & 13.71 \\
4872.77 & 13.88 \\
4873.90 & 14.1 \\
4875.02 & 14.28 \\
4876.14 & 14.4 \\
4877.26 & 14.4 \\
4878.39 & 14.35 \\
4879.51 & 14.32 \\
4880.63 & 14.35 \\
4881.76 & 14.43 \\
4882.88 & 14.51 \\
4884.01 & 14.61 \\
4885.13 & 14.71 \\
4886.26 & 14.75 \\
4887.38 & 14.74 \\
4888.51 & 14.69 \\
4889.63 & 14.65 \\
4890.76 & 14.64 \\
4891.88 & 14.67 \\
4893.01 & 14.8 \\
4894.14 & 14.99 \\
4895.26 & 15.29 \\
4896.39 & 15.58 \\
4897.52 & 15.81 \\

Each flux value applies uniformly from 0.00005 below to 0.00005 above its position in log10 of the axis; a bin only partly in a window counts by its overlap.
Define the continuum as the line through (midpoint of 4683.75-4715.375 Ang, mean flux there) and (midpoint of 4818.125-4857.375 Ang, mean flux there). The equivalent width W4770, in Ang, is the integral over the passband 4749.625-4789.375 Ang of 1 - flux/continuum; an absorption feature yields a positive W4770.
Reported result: 3.7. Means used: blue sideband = 15.1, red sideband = 13.6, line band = 13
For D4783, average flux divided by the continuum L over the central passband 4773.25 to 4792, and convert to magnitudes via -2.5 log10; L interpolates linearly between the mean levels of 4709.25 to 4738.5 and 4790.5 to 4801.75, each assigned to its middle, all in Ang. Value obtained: 0.192 mag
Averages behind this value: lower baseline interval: 15.2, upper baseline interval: 14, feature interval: 11.9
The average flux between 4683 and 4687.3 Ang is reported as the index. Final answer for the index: 13.8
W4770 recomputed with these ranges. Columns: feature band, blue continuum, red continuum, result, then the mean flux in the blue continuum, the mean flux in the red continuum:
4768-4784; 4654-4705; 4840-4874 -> 3.1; 14.8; 13.6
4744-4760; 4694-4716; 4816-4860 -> -1.4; 15.5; 13.5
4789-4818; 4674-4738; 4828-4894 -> 1.7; 14.9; 13.9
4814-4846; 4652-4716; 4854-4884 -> 1.1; 14.9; 13.8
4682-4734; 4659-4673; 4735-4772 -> -0.2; 15.3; 14.6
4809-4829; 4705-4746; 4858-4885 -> 2.0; 15.3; 13.9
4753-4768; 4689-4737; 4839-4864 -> 0.5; 15.2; 13.6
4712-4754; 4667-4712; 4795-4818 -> -3.6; 14.6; 13.5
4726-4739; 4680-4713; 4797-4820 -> -0.7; 14.9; 13.4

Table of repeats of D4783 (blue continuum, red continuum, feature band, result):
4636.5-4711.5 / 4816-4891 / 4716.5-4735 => -0.04 mag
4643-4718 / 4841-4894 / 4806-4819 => 0.12 mag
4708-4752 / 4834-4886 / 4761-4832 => 0.14 mag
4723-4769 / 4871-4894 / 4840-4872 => 0.08 mag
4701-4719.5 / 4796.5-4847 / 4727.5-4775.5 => 0.03 mag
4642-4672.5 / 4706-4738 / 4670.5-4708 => 0.04 mag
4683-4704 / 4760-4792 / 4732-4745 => -0.16 mag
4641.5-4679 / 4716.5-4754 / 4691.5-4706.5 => -0.01 mag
